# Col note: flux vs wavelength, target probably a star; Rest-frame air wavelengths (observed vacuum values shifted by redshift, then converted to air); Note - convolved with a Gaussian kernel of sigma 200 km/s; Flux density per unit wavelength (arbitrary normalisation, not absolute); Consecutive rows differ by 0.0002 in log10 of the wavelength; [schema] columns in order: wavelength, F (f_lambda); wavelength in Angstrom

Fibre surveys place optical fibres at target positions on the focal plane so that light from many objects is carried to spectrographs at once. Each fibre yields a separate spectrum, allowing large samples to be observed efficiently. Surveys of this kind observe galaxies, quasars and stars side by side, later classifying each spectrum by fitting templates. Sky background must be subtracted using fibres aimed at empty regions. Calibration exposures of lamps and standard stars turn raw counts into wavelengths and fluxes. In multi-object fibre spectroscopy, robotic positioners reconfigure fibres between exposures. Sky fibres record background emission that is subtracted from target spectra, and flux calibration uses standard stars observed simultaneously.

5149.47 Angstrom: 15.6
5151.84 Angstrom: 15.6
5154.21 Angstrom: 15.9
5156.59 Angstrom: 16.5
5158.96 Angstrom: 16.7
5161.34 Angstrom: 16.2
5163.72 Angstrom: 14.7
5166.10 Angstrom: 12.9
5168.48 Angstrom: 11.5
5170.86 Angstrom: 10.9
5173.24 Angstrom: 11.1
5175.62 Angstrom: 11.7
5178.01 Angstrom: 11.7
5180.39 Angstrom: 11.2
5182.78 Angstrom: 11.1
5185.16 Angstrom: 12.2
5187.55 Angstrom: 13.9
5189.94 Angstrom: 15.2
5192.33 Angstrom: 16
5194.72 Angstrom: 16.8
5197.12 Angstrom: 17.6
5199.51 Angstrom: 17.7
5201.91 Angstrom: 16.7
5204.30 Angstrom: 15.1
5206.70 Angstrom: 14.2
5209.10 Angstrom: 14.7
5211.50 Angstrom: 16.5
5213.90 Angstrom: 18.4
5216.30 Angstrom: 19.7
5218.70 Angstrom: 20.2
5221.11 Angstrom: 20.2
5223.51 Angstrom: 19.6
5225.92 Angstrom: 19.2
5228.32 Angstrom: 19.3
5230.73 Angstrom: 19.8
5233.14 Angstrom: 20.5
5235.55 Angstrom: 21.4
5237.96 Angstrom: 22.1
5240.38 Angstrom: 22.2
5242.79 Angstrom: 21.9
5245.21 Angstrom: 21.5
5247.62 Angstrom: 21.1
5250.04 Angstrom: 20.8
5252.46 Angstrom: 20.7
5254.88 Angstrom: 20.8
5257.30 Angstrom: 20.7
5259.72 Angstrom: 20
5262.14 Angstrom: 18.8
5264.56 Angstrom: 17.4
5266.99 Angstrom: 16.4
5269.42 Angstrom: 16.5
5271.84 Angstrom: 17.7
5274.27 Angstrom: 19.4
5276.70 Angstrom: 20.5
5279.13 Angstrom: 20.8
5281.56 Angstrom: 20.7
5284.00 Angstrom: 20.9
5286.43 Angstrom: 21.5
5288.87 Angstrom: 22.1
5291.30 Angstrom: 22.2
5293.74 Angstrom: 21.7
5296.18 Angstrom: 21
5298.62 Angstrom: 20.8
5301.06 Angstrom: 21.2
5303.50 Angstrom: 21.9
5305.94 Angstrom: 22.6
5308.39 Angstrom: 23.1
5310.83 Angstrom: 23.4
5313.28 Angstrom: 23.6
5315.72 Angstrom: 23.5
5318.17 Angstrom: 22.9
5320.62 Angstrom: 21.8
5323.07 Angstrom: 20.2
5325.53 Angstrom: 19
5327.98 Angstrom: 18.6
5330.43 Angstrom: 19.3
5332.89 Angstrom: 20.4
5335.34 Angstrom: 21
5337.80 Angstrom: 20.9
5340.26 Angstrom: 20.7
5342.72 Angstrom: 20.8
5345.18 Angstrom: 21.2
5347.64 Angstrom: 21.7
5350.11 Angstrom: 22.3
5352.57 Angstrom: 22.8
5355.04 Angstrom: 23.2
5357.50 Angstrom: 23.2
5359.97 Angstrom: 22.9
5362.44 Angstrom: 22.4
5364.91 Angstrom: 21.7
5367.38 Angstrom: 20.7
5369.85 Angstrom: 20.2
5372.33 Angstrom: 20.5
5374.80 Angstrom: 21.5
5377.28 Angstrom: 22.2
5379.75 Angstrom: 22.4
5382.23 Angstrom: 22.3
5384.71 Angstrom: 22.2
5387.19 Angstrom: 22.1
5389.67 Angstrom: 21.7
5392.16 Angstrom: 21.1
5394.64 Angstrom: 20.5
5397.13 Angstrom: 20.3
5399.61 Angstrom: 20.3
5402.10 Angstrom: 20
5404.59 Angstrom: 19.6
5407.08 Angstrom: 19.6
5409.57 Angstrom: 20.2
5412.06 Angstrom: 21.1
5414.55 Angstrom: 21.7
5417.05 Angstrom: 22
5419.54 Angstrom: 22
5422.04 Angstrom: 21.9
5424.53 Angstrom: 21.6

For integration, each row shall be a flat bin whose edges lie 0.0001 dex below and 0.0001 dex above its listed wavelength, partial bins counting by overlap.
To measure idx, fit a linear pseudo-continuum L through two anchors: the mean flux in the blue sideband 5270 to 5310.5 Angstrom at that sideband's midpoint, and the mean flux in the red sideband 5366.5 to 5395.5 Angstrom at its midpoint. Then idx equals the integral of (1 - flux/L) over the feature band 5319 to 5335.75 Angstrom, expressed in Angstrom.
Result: 0.9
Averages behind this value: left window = 21.1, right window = 21.5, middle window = 20.1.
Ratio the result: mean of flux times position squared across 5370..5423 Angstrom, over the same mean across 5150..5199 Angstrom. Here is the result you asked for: 1.64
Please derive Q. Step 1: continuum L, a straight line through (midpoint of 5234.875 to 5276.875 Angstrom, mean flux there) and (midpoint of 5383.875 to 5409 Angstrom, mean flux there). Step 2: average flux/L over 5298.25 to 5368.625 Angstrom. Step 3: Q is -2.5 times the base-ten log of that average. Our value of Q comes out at -0.07 mag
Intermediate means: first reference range 20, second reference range 20.7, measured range 21.7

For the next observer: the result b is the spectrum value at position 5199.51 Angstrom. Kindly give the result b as 17.7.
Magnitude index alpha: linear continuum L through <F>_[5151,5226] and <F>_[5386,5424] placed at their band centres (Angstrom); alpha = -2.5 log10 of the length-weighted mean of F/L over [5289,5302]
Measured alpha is -0.18 mag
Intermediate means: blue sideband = 15.3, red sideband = 21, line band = 21.4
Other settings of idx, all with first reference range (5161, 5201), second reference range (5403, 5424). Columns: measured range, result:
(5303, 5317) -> -4.2 Angstrom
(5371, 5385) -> -1.3 Angstrom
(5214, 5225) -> -3.6 Angstrom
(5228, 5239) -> -3.9 Angstrom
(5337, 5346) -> -1.0 Angstrom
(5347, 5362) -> -2.8 Angstrom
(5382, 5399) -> -0.9 Angstrom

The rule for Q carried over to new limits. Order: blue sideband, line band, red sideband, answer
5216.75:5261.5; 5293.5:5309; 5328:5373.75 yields -0.03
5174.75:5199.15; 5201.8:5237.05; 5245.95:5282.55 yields -0.13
